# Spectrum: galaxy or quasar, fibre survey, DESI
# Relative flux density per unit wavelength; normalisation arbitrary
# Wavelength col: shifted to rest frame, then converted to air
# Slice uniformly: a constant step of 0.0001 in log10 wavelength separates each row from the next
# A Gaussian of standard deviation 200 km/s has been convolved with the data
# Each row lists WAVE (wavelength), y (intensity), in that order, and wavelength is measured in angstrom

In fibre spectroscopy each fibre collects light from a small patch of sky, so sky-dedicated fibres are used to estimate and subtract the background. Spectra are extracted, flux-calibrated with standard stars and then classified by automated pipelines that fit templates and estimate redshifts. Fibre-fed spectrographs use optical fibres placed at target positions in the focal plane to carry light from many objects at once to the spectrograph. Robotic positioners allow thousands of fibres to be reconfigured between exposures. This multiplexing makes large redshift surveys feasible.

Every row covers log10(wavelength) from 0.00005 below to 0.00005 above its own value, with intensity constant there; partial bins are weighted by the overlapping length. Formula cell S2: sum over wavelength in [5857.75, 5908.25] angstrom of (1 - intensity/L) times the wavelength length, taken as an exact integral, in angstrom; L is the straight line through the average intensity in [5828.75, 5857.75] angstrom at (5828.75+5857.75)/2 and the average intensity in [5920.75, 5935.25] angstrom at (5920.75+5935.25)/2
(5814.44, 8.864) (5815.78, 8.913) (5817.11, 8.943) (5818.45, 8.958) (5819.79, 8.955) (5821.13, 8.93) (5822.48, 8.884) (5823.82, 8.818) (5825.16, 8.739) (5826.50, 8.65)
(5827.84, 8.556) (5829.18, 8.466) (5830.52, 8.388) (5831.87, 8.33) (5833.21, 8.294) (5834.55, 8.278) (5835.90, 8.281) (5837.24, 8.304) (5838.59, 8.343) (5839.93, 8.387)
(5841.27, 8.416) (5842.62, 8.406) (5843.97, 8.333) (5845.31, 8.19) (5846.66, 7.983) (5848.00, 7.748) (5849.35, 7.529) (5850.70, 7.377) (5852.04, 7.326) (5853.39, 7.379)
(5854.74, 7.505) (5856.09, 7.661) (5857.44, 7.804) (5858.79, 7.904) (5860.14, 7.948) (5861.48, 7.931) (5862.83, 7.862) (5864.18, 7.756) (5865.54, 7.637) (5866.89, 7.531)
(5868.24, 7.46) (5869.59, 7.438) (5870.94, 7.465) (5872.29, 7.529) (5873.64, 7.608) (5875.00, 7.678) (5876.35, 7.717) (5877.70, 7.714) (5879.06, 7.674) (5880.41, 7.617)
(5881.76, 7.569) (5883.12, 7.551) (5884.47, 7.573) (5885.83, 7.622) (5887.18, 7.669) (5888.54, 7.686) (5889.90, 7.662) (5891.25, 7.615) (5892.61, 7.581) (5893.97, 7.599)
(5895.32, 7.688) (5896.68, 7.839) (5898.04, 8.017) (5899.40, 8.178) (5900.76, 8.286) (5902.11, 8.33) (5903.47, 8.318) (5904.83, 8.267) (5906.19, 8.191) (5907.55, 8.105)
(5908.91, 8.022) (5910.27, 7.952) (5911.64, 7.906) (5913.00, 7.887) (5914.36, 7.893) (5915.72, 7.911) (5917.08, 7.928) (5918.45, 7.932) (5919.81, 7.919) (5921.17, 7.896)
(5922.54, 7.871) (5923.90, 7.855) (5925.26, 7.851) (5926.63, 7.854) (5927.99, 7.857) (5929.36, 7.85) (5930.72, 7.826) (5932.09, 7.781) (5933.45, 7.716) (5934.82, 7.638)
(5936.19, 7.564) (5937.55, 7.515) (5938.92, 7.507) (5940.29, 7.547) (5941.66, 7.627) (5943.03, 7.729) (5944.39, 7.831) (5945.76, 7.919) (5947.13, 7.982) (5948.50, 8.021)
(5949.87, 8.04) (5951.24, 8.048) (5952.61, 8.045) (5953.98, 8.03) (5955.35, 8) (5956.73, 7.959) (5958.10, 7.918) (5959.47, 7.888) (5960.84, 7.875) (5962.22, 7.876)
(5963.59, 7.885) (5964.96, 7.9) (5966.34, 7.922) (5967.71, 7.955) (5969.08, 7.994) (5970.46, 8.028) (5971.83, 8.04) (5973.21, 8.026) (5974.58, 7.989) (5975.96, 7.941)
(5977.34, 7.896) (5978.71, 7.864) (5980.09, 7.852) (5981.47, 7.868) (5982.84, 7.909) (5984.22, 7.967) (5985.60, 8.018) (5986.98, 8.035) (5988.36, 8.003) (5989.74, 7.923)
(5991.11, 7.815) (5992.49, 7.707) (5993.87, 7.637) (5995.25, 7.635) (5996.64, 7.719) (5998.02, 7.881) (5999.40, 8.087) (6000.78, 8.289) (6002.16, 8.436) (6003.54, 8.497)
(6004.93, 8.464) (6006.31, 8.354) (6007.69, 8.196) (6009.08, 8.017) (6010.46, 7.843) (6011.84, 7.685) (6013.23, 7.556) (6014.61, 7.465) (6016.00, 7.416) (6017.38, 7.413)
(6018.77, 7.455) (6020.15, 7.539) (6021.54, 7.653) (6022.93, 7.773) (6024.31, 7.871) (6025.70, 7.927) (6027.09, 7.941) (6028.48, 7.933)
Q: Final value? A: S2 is 0.96 angstrom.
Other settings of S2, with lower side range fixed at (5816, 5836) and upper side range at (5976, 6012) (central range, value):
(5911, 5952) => 2.0 angstrom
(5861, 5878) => 1.7 angstrom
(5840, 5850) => 0.5 angstrom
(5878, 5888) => 1.0 angstrom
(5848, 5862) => 1.5 angstrom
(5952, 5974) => 0.4 angstrom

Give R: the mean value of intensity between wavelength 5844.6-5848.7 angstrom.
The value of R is 7.98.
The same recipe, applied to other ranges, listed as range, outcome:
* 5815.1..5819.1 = 8.96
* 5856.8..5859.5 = 7.85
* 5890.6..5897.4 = 7.66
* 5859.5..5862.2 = 7.97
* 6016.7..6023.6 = 7.56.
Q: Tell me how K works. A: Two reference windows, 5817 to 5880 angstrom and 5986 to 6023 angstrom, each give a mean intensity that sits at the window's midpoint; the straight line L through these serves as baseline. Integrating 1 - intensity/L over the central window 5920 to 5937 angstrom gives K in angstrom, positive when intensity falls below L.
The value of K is 0.35 angstrom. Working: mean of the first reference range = 8.05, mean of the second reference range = 7.87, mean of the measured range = 7.8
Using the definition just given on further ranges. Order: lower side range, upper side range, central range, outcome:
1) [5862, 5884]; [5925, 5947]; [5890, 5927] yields -1.3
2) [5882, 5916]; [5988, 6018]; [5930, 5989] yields 0.1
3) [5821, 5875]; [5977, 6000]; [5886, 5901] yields 0.4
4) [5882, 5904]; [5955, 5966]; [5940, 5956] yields 0.0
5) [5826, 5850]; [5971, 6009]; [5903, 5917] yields 0.2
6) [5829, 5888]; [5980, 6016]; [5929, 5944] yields 0.4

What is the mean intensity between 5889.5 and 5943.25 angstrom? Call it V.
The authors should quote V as 7.86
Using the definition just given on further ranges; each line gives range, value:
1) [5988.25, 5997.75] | 7.77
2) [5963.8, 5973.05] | 7.97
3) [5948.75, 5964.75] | 7.96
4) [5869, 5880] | 7.61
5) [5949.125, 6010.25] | 7.99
